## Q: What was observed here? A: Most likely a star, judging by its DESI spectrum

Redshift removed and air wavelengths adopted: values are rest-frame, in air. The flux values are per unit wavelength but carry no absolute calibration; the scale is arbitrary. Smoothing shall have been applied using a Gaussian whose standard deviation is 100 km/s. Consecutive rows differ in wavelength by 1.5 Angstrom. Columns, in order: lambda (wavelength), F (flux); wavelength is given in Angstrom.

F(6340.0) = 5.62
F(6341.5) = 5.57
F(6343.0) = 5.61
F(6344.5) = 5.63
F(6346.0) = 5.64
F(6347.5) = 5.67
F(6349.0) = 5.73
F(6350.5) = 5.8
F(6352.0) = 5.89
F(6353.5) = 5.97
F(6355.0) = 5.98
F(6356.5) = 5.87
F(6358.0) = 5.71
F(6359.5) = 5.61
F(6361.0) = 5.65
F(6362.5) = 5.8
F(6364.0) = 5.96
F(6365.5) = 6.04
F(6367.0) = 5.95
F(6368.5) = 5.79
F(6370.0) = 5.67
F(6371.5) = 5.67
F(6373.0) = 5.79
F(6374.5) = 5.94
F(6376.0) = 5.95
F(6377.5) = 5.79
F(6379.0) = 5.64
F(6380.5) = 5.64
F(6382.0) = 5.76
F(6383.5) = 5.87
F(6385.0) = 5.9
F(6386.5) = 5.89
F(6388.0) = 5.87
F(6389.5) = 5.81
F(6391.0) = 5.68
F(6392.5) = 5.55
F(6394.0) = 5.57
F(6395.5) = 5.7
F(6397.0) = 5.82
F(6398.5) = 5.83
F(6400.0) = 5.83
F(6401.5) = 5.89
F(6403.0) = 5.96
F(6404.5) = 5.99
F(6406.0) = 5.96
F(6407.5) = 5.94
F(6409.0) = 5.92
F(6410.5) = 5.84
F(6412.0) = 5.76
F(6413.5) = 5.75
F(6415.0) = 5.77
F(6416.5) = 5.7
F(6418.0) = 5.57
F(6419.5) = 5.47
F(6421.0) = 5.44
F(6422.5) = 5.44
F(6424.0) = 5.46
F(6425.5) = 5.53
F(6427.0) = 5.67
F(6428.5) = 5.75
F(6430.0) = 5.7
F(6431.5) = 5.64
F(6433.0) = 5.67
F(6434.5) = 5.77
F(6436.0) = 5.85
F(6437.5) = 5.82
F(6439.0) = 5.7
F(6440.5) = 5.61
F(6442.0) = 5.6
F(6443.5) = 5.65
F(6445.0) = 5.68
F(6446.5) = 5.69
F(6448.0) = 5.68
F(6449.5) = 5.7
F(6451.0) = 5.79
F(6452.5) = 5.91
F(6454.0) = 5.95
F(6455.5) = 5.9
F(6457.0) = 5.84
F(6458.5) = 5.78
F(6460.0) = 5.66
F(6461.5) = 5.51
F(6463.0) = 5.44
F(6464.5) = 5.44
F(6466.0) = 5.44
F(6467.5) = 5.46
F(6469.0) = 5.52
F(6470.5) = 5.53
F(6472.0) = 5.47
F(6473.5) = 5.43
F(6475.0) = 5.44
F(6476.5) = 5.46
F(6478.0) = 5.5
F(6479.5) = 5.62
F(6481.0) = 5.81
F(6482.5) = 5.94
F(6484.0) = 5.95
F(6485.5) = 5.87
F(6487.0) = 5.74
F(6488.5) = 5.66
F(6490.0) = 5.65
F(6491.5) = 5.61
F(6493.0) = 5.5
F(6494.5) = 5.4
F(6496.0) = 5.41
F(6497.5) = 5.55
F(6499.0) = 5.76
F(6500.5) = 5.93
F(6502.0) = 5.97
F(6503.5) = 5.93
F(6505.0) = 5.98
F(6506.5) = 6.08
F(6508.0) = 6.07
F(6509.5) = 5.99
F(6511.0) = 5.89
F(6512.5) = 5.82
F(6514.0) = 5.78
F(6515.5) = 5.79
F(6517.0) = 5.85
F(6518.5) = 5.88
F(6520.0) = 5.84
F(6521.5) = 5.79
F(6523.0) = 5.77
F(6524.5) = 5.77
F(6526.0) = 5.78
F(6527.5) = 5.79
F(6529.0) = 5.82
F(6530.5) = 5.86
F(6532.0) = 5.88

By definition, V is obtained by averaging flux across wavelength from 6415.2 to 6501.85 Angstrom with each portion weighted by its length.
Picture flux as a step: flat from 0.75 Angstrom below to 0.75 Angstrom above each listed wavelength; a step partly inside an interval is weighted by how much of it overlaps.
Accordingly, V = 5.65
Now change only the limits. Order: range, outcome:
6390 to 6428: 5.72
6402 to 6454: 5.72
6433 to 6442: 5.73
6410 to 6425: 5.61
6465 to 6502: 5.62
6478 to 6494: 5.72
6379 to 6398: 5.75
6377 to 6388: 5.79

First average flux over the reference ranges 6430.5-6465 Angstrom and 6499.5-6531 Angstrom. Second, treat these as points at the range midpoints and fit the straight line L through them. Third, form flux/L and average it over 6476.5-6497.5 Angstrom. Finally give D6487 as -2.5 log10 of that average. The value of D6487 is 0.03 mag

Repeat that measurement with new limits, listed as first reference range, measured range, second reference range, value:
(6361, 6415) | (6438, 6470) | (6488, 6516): 0.02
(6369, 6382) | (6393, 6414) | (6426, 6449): -0.02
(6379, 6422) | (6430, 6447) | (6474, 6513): 0.01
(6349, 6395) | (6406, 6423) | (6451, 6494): 0.01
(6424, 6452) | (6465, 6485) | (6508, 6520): 0.04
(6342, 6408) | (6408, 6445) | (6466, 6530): 0.02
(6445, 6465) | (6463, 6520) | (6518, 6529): 0.01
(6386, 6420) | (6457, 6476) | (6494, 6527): 0.05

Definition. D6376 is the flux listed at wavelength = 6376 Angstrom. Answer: 5.95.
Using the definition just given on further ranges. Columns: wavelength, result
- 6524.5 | 5.77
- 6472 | 5.47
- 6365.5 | 6.04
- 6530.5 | 5.86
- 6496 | 5.41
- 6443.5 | 5.65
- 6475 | 5.44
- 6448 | 5.68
